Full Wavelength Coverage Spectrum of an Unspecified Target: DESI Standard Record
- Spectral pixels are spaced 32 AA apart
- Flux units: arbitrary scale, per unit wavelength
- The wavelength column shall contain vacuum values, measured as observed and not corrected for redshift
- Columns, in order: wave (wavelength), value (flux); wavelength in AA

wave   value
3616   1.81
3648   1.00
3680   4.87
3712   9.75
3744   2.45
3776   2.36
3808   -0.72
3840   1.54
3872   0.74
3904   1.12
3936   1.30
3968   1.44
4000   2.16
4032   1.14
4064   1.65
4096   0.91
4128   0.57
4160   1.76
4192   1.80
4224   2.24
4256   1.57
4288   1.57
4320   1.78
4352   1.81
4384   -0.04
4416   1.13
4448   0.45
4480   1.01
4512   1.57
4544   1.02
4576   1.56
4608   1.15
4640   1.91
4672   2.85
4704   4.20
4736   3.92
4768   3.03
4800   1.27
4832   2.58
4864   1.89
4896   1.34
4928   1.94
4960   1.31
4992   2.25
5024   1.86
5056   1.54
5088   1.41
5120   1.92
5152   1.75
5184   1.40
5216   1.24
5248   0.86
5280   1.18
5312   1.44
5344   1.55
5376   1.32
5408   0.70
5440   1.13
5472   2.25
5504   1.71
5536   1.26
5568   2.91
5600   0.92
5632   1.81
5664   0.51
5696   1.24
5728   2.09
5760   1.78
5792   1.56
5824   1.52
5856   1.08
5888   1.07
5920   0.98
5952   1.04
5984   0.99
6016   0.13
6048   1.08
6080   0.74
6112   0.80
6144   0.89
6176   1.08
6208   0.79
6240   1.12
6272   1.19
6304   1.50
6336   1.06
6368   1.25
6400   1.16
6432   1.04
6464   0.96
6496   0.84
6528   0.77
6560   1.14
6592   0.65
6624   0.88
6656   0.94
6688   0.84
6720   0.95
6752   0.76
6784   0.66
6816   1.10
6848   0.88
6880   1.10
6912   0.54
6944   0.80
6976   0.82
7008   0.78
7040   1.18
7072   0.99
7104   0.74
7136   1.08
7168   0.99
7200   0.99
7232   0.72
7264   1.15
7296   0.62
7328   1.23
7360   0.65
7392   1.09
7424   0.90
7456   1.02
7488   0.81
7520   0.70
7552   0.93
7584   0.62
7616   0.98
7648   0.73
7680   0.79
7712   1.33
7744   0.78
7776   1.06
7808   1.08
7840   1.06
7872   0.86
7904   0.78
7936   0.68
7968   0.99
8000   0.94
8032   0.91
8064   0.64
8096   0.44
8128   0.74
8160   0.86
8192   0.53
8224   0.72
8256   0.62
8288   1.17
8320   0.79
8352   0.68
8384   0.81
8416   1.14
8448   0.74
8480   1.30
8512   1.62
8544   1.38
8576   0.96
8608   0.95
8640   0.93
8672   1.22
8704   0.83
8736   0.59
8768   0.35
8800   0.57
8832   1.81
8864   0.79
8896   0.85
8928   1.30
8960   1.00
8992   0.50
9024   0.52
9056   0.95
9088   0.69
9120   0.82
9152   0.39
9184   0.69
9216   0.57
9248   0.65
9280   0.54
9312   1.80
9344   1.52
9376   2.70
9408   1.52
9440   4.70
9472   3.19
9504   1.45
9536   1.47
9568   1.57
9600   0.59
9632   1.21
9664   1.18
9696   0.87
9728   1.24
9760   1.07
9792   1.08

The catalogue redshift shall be 2.05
